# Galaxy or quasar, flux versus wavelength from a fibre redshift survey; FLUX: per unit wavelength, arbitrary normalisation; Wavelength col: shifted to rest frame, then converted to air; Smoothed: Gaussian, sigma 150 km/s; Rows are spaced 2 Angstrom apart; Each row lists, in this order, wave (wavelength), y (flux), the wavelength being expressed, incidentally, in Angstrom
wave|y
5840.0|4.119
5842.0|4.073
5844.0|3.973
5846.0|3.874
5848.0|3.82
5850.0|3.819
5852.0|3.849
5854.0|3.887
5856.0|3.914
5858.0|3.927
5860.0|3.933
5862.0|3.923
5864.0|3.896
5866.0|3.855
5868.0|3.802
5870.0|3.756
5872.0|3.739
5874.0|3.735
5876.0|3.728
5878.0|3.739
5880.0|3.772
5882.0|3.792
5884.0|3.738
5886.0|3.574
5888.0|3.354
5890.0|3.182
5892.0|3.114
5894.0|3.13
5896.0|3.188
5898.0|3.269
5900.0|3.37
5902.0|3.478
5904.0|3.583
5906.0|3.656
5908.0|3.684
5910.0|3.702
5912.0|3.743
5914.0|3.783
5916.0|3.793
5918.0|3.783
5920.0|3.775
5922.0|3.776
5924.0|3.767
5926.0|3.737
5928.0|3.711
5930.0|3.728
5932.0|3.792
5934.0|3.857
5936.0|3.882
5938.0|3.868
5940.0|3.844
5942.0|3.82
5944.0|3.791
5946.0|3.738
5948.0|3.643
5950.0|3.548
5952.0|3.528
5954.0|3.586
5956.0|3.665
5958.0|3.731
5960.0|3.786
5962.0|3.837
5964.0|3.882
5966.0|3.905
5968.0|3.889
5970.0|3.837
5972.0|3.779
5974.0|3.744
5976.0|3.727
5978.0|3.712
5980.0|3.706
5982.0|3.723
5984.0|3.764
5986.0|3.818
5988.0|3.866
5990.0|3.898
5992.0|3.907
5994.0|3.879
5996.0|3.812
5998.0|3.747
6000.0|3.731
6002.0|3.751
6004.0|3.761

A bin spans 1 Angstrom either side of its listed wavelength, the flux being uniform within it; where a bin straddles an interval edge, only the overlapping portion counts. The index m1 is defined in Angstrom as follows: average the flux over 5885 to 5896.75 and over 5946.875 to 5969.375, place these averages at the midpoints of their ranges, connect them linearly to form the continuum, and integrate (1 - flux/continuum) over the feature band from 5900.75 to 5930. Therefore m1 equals -2.4 Angstrom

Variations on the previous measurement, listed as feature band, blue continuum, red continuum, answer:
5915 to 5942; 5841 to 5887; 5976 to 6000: 0.1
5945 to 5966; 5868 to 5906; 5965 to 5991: 0.1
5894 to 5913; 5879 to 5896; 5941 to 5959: 0.0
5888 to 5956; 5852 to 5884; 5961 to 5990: 3.3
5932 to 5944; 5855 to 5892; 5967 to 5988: -0.3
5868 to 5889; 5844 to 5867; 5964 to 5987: 0.9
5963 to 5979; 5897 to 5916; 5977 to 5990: -0.3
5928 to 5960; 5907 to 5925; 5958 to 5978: 0.4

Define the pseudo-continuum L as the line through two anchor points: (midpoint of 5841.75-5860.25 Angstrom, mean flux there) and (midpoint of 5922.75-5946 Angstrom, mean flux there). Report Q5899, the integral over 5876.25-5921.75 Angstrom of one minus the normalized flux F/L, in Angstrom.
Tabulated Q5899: 3.30 Angstrom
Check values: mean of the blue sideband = 3.9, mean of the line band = 3.56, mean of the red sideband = 3.8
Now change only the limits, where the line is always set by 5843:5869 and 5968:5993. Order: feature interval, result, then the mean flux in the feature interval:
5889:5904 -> 2.3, 3.27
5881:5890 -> 0.7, 3.57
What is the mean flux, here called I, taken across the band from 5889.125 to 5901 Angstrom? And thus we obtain 3.21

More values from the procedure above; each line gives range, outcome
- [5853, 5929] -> 3.67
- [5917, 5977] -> 3.77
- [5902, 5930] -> 3.72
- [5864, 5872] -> 3.81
